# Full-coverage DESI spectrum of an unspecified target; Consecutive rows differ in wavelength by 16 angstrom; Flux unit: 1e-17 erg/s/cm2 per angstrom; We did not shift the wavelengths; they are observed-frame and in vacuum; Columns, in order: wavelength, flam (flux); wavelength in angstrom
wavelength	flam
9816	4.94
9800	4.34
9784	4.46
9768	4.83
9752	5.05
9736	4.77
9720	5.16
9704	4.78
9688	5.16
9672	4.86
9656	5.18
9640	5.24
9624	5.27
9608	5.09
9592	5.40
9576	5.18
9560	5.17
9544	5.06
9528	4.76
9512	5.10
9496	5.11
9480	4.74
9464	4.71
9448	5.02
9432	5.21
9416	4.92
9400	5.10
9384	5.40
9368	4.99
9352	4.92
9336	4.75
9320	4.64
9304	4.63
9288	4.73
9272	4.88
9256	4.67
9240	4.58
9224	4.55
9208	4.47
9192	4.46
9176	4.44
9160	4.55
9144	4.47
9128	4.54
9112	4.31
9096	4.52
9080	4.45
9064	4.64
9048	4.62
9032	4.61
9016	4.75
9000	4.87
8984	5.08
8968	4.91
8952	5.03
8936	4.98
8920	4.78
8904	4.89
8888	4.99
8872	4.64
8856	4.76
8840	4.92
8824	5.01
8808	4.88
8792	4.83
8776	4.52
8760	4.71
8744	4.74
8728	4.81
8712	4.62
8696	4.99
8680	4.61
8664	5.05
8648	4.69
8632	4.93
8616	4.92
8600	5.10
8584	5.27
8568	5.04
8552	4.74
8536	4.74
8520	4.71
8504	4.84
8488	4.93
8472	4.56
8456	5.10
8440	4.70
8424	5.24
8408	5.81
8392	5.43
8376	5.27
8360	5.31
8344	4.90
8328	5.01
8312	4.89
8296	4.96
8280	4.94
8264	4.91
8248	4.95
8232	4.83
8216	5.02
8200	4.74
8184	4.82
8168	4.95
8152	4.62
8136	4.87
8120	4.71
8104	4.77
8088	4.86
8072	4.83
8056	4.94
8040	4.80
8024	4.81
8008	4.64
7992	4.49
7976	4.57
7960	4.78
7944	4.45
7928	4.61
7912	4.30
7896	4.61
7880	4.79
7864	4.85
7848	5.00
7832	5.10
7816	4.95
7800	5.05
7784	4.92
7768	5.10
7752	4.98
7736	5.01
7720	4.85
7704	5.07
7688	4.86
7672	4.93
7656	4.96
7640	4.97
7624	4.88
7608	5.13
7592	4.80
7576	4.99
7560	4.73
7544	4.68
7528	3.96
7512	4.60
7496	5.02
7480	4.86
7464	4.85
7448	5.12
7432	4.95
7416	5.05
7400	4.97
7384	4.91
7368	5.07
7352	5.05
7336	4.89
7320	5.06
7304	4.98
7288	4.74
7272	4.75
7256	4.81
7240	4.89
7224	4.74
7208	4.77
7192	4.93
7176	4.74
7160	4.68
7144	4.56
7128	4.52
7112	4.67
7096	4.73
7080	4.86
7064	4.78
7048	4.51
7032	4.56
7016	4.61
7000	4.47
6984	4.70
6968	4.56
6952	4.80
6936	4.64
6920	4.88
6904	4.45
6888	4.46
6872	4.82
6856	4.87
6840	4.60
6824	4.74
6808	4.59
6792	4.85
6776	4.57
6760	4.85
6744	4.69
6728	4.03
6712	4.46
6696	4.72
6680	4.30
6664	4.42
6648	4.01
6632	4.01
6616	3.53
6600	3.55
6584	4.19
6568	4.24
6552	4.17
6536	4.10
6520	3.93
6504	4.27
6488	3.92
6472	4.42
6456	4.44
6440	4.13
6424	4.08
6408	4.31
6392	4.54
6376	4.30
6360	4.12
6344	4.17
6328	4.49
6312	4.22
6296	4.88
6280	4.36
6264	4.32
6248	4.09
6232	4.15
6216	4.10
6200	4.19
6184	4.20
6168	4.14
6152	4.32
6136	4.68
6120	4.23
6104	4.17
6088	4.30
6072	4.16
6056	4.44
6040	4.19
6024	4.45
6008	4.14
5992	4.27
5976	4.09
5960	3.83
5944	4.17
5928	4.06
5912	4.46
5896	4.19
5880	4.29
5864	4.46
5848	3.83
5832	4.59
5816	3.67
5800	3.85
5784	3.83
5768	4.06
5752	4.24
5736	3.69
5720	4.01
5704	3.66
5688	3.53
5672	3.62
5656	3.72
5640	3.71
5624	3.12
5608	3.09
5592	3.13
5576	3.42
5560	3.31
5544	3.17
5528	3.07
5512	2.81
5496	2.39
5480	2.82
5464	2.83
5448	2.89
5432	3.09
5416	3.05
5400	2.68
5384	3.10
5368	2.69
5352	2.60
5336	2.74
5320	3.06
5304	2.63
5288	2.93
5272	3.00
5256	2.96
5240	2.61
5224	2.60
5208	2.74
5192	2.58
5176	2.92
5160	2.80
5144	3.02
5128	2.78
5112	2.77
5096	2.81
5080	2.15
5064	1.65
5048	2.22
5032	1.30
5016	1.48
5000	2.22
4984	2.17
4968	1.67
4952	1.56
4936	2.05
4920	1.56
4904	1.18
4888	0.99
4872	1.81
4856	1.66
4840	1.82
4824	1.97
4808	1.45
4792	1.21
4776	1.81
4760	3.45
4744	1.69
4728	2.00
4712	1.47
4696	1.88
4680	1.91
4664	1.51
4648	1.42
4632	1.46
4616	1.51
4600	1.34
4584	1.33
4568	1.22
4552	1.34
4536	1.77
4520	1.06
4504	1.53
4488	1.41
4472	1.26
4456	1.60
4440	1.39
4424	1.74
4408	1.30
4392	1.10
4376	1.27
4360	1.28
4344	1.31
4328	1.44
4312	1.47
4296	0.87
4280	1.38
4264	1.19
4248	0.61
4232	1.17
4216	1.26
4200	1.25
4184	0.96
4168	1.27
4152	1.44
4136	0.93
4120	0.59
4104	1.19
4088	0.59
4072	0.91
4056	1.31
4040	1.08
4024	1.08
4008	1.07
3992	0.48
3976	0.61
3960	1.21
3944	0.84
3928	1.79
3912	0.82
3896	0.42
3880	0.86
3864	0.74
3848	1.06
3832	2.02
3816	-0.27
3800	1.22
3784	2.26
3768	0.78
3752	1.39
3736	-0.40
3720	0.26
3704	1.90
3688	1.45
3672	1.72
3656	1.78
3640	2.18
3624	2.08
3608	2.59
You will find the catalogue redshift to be 0.28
